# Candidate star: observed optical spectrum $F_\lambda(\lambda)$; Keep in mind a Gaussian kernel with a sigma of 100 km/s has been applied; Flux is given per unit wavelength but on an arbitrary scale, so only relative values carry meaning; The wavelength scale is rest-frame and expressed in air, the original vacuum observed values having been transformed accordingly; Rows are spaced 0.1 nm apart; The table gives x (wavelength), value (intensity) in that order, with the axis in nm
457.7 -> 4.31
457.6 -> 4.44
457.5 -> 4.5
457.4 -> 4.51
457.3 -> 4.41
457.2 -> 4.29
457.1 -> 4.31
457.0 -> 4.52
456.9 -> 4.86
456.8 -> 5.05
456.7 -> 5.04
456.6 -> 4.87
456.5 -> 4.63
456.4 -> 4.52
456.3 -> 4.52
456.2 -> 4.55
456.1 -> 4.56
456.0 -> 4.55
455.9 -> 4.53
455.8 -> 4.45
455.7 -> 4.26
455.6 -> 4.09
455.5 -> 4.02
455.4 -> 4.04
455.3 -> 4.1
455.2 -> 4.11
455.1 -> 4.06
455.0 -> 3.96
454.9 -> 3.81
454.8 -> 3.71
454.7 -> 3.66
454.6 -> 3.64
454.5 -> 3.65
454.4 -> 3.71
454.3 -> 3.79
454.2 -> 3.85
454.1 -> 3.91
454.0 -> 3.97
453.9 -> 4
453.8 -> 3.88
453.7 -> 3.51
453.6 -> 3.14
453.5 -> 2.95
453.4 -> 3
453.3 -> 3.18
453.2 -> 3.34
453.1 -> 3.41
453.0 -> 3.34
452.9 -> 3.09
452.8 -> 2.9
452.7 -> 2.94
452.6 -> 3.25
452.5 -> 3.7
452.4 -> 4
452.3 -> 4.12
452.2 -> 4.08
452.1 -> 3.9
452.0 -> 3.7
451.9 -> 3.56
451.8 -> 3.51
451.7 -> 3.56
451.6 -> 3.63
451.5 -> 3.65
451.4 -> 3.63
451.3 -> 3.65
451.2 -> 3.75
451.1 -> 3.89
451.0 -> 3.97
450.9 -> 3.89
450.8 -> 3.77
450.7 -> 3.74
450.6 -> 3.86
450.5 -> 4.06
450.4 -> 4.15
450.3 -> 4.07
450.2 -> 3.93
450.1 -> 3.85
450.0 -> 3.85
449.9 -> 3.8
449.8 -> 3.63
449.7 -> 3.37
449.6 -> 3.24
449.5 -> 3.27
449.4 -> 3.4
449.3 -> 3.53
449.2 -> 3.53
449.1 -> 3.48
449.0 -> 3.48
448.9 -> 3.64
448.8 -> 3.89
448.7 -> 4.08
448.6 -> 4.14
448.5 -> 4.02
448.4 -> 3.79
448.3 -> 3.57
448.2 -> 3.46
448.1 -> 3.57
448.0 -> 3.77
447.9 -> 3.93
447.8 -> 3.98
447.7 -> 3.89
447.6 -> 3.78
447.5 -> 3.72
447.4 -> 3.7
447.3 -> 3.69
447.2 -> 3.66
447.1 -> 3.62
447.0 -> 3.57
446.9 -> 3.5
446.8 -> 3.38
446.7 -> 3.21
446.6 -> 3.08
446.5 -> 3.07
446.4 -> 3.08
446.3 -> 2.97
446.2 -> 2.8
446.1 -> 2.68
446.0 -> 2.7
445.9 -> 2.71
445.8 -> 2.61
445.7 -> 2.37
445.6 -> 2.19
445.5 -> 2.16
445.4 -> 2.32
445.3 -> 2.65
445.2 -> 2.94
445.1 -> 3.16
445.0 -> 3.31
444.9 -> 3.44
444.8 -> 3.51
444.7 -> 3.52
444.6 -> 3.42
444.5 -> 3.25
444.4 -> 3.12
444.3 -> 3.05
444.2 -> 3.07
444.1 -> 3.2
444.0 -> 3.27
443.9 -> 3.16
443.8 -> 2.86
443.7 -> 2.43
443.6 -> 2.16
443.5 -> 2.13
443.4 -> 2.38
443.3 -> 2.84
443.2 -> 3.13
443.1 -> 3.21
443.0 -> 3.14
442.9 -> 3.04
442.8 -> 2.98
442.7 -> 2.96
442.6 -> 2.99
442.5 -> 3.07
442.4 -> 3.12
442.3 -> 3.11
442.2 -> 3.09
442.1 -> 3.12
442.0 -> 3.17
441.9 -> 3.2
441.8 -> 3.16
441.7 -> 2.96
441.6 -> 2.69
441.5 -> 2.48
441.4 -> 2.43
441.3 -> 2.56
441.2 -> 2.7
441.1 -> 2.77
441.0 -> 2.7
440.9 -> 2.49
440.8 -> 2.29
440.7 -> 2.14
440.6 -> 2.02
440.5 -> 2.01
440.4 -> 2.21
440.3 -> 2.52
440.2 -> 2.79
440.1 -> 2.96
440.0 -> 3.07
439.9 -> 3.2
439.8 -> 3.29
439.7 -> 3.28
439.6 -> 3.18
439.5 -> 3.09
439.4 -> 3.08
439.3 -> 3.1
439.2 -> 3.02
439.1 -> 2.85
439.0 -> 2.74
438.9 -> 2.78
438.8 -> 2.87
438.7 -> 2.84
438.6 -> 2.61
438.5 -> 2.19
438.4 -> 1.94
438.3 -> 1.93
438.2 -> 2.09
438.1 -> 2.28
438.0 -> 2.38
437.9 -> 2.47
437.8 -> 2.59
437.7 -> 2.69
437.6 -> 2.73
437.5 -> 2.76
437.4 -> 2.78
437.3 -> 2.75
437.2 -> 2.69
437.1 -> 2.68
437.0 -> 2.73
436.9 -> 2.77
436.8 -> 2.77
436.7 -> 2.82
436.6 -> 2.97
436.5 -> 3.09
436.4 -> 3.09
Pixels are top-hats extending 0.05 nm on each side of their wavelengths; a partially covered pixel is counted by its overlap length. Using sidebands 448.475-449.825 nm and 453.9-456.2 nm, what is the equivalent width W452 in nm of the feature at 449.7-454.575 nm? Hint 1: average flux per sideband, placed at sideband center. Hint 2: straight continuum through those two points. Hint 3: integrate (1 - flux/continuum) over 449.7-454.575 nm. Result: 0.21 nm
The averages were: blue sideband 3.61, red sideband 4.03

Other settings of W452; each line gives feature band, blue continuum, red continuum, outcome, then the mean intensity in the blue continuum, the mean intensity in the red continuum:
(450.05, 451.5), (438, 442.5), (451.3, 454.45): -0.19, 2.73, 3.56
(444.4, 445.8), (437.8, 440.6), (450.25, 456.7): 0.10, 2.68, 3.84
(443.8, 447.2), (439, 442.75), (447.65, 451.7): 0.28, 2.83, 3.74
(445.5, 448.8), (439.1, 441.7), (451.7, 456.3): -0.12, 2.73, 3.77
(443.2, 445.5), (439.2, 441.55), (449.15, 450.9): 0.13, 2.72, 3.71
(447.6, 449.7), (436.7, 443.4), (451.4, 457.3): -0.14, 2.76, 3.91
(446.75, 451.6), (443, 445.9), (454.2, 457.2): -0.38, 2.89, 4.25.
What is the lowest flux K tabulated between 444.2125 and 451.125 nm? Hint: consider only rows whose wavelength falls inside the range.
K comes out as 2.16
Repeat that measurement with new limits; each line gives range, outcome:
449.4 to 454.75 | 2.9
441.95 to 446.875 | 2.13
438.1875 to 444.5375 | 1.93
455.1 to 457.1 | 4.02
